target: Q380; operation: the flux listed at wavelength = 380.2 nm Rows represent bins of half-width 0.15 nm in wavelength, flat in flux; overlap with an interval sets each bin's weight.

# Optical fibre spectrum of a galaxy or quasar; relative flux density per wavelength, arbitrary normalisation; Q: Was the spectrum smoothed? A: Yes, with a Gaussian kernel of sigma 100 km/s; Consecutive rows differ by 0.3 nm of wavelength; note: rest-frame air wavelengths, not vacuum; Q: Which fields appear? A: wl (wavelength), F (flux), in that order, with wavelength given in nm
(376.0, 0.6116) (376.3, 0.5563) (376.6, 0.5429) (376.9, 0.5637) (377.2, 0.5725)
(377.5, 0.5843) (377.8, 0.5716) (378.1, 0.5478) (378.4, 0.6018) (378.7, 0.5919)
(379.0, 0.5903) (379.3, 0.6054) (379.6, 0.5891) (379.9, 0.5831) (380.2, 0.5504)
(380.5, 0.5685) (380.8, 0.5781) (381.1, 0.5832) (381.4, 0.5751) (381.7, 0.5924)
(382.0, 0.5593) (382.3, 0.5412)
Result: 0.5504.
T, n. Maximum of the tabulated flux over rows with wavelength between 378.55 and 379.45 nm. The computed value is 0.6054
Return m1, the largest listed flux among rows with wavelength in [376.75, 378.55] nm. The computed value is 0.6018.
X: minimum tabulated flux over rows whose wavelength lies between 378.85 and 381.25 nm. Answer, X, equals 0.5504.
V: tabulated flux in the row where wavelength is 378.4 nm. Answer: 0.6018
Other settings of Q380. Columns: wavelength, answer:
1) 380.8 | 0.5781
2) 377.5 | 0.5843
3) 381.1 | 0.5832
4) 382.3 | 0.5412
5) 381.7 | 0.5924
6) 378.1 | 0.5478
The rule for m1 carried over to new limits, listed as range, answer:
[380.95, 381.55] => 0.5832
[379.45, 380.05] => 0.5891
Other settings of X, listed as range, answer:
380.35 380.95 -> 0.5685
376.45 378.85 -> 0.5429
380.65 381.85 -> 0.5751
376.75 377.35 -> 0.5637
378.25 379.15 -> 0.5903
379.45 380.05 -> 0.5831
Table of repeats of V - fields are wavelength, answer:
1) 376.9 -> 0.5637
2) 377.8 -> 0.5716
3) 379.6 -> 0.5891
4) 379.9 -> 0.5831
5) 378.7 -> 0.5919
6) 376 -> 0.6116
